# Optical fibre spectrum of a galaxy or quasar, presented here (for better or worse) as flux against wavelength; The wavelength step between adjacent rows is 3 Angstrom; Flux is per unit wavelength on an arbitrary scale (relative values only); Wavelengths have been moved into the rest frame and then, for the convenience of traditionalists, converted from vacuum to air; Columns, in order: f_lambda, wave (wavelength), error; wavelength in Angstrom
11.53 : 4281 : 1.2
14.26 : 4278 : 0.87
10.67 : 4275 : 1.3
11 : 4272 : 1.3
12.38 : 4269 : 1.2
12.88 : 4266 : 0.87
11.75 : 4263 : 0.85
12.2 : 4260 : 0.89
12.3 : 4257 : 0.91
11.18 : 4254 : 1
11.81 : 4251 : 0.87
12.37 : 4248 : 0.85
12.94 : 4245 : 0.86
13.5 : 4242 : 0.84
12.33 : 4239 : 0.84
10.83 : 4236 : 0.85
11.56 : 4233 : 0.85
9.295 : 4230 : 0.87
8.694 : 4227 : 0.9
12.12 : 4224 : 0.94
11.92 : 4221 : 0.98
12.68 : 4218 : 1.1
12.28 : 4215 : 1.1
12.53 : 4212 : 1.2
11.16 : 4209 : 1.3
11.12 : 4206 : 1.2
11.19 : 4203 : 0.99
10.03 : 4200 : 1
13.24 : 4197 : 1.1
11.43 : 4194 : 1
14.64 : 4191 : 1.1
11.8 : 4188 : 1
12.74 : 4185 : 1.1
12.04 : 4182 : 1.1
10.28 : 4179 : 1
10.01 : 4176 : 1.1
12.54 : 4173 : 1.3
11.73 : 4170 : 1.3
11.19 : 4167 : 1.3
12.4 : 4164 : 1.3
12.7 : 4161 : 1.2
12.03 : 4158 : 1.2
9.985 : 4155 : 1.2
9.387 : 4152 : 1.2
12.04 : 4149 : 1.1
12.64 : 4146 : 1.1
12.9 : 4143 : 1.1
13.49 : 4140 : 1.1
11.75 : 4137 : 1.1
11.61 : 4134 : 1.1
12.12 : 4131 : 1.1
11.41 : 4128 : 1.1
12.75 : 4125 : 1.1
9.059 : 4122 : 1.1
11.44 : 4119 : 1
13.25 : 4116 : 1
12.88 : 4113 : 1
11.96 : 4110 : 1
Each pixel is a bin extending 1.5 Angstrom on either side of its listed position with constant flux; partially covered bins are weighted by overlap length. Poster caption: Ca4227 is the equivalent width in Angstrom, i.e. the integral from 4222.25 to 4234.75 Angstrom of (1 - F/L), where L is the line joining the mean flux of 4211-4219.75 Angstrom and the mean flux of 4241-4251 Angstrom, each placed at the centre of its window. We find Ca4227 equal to 2.1 Angstrom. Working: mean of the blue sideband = 12.5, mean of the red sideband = 12.7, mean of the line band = 10.5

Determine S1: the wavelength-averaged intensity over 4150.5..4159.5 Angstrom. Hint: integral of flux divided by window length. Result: 10.5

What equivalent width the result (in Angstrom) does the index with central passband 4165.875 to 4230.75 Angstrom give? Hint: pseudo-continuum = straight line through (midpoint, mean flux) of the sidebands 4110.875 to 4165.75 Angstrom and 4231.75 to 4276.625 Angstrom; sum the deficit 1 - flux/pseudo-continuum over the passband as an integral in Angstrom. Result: 1.8 Angstrom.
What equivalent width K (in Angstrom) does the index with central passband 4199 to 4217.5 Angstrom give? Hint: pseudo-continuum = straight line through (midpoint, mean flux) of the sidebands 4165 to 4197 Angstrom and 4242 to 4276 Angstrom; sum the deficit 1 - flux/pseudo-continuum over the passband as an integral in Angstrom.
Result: 0.7 Angstrom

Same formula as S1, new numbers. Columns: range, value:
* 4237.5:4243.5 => 12.9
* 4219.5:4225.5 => 12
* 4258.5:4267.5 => 12.3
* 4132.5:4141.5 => 12.3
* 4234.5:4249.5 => 12.4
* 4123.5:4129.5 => 12.1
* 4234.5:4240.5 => 11.6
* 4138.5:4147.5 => 13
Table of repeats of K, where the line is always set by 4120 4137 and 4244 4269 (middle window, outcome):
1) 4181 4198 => -1.3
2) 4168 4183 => 0.5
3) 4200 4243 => 1.9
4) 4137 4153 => -0.9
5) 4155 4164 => -0.3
